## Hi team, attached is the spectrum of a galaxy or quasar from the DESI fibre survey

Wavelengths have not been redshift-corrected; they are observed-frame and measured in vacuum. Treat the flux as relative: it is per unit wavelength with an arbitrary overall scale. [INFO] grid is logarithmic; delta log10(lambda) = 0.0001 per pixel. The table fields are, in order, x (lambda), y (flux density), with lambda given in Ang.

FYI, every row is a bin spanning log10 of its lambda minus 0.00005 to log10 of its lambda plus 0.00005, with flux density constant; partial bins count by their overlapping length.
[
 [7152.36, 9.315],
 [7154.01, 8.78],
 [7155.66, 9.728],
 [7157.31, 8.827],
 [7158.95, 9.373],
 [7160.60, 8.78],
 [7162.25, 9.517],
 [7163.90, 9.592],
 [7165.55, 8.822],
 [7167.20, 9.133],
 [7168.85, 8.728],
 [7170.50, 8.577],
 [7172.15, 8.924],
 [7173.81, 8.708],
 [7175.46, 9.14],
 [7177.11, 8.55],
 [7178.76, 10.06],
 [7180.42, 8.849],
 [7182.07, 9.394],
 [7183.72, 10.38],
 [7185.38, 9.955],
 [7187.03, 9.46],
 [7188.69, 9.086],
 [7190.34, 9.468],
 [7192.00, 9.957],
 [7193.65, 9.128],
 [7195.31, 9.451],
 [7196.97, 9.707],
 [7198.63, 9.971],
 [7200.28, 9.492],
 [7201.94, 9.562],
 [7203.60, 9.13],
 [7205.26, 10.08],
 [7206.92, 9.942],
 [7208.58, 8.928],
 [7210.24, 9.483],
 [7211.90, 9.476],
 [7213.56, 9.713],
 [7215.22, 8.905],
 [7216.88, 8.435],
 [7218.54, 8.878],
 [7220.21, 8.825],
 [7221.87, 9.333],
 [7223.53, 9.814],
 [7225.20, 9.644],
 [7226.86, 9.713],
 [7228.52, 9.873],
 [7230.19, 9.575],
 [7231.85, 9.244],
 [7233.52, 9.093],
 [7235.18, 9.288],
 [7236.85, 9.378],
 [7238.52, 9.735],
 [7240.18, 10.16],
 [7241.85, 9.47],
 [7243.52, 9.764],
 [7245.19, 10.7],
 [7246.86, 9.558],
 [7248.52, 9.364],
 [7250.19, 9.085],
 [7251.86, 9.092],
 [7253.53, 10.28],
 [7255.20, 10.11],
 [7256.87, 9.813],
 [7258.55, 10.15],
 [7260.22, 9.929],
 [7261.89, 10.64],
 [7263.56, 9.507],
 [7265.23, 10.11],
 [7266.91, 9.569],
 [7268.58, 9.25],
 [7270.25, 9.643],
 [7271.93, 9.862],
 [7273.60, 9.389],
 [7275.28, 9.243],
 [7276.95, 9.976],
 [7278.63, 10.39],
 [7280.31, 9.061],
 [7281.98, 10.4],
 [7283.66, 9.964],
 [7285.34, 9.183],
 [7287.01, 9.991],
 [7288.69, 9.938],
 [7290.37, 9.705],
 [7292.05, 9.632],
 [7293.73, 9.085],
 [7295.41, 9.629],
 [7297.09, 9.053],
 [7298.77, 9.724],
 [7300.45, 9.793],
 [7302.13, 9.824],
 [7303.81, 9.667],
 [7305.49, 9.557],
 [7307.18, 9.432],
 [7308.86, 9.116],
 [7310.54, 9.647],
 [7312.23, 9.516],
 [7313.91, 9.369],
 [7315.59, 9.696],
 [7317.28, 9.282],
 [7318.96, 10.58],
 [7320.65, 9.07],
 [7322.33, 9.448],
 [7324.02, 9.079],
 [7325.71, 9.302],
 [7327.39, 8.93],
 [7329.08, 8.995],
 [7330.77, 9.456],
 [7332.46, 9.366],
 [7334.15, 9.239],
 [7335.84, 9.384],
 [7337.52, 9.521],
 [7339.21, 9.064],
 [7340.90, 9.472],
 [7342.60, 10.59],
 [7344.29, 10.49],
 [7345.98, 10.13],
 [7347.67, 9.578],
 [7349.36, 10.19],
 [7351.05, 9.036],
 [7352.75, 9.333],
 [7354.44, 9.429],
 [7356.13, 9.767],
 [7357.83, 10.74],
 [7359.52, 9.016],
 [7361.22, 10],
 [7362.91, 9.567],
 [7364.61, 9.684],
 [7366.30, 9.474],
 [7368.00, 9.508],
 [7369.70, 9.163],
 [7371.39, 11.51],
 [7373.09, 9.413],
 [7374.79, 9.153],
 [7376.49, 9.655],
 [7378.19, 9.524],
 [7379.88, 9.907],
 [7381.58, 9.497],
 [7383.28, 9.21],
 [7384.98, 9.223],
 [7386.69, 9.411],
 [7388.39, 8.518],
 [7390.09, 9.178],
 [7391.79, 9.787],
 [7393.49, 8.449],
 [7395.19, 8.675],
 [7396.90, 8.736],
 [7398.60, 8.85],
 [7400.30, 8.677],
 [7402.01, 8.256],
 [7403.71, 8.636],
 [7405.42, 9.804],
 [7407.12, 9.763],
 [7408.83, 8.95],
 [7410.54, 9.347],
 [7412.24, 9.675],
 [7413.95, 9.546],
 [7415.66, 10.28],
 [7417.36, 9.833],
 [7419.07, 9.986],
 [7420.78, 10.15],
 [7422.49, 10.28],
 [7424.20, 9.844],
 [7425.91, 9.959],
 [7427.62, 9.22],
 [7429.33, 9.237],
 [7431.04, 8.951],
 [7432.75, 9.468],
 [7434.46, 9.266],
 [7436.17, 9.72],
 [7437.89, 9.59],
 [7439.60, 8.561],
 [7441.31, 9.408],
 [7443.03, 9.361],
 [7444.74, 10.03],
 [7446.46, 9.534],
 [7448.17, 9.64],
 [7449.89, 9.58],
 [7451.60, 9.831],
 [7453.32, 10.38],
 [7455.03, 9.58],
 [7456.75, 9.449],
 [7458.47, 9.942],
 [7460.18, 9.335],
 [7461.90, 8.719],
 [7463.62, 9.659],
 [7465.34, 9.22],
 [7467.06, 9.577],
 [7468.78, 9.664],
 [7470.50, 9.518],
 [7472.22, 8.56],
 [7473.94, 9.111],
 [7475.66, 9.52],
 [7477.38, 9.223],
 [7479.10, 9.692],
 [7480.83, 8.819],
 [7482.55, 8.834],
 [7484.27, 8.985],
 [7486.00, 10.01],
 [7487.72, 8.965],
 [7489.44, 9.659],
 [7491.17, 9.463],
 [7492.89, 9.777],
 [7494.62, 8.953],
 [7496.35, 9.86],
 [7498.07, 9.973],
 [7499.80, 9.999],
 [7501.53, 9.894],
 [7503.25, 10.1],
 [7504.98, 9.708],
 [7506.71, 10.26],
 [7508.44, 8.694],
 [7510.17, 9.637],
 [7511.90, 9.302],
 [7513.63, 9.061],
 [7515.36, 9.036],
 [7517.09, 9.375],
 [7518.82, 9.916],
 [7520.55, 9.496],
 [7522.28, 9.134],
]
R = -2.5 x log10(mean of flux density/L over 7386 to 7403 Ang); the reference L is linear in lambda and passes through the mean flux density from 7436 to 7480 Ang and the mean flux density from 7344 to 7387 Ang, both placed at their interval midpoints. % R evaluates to 0.089 mag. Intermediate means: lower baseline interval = 9.67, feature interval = 8.85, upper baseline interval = 9.47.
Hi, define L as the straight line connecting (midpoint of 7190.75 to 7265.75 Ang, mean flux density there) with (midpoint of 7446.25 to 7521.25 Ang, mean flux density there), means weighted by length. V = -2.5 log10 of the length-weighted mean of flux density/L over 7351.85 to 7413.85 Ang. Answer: 0.02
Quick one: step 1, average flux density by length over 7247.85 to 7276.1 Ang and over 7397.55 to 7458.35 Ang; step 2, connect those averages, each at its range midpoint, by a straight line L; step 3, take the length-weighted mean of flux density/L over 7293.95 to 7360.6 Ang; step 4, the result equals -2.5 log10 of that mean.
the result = 0.009 mag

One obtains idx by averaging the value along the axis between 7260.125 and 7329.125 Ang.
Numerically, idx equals 9.6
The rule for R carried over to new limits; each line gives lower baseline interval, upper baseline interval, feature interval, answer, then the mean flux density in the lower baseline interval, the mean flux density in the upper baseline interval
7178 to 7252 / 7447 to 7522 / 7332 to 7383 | -0.021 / 9.51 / 9.49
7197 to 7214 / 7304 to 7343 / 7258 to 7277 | -0.029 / 9.58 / 9.43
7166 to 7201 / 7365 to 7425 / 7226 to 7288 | -0.040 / 9.33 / 9.43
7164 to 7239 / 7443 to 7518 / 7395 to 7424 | 0.006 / 9.36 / 9.49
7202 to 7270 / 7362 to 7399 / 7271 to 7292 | -0.027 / 9.58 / 9.38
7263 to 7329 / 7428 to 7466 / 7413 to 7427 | -0.053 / 9.57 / 9.47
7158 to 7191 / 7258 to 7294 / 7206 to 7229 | 0.012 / 9.22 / 9.76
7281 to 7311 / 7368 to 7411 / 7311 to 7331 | 0.015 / 9.63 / 9.25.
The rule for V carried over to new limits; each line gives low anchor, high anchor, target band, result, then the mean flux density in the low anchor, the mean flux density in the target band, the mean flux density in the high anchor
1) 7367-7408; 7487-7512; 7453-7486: 0.02 mag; 9.27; 9.36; 9.63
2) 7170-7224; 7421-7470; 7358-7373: -0.03 mag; 9.36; 9.77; 9.54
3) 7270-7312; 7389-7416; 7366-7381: -0.05 mag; 9.63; 9.71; 9.14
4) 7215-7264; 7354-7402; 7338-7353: -0.04 mag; 9.59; 9.77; 9.4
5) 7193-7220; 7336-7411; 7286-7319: -0.02 mag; 9.38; 9.59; 9.45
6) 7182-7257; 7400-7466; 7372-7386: 0.00 mag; 9.54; 9.48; 9.51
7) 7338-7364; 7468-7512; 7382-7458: 0.02 mag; 9.75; 9.41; 9.47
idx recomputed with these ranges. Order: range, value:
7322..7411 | 9.42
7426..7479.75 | 9.44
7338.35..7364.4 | 9.76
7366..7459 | 9.46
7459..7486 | 9.26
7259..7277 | 9.74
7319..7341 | 9.3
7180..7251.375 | 9.5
